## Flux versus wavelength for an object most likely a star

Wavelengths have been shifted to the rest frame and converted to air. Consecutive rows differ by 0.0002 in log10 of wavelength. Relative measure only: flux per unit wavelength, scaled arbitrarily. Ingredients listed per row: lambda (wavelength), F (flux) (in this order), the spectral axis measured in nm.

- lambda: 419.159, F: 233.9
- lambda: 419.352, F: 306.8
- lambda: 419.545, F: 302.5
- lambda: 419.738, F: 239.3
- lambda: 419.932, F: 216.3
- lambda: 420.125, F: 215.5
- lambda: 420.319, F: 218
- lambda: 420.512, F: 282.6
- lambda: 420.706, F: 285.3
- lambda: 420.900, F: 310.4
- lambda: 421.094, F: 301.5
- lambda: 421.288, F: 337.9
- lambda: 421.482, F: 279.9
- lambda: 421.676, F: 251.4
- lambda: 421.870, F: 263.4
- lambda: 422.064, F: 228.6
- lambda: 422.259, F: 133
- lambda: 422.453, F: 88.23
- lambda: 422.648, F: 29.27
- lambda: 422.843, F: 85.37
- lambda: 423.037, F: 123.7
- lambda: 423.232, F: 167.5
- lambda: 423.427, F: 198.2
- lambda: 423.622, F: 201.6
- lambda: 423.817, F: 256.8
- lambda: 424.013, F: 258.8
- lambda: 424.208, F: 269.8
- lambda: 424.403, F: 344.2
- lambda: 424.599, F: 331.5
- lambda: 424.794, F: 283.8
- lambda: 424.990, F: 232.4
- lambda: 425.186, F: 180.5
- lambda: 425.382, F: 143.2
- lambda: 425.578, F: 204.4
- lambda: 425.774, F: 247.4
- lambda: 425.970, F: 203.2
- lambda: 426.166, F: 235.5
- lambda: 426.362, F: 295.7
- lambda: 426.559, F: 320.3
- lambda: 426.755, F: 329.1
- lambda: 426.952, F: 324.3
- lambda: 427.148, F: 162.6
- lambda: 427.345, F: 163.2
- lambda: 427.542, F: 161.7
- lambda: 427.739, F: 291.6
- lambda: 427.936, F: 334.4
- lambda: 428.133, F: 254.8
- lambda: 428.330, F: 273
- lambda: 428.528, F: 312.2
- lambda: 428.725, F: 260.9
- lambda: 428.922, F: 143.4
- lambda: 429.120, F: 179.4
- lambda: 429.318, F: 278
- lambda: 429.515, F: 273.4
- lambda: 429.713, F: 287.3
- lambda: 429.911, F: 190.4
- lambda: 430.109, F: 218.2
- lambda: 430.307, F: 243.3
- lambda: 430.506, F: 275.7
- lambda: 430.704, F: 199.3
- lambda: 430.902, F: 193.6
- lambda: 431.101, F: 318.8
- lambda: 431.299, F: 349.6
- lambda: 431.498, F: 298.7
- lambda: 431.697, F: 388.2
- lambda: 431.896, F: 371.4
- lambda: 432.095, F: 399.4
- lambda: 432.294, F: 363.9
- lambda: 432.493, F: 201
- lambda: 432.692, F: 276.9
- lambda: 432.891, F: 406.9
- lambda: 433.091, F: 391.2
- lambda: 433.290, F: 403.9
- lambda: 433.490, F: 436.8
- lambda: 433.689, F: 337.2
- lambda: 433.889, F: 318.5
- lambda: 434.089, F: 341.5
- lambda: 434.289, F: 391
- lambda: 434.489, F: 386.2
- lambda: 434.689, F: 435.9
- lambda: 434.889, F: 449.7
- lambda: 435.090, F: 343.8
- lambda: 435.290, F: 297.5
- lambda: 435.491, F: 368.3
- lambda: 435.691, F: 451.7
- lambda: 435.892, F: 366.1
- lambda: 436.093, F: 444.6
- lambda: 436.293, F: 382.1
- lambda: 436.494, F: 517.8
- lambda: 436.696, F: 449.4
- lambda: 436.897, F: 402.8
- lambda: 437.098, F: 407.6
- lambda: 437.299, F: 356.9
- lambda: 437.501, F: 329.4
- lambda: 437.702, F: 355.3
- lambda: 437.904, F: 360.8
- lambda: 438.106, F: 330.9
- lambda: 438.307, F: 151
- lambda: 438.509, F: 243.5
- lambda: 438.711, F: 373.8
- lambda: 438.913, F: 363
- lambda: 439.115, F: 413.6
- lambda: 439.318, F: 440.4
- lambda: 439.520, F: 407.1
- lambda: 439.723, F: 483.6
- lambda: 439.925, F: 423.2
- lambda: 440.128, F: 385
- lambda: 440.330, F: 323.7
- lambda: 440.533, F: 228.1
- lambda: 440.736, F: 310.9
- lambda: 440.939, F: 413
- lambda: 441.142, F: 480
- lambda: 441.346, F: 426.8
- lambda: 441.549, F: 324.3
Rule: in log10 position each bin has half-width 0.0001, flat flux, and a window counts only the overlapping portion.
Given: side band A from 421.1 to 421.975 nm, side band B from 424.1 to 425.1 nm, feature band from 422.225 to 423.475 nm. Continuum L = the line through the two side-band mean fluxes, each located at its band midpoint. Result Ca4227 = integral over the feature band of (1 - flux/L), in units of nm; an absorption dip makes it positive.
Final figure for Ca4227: 0.755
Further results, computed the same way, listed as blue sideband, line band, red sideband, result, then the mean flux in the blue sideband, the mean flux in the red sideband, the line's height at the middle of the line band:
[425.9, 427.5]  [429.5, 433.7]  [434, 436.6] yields 0.34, 252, 398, 335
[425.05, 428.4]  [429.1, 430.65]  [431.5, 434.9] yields 0.29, 242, 367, 303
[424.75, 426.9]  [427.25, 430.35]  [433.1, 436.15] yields 0.52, 244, 384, 291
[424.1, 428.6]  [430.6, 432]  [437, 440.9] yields -0.04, 256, 353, 294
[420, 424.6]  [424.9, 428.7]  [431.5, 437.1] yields 0.51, 225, 381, 284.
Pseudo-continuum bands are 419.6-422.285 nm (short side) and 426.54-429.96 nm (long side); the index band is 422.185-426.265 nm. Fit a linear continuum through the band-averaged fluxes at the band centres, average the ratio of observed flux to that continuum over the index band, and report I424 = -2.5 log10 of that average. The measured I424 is 0.26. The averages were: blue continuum 258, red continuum 252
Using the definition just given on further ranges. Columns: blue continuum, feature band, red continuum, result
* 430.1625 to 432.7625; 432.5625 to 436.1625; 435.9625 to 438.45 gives -0.13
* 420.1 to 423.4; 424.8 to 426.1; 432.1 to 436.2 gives 0.24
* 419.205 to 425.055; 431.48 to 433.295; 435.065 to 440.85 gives -0.09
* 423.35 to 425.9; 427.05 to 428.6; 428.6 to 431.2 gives -0.02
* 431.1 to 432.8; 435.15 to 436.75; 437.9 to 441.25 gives -0.17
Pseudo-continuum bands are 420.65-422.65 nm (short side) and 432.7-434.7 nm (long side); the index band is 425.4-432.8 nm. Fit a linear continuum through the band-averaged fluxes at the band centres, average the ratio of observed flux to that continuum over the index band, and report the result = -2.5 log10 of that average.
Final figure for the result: 0.220 mag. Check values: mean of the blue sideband 236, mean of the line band 264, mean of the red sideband 378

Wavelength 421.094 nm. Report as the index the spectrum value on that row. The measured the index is 301.5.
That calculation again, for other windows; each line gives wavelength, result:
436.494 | 517.8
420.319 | 218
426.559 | 320.3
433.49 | 436.8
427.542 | 161.7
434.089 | 341.5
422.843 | 85.37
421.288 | 337.9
